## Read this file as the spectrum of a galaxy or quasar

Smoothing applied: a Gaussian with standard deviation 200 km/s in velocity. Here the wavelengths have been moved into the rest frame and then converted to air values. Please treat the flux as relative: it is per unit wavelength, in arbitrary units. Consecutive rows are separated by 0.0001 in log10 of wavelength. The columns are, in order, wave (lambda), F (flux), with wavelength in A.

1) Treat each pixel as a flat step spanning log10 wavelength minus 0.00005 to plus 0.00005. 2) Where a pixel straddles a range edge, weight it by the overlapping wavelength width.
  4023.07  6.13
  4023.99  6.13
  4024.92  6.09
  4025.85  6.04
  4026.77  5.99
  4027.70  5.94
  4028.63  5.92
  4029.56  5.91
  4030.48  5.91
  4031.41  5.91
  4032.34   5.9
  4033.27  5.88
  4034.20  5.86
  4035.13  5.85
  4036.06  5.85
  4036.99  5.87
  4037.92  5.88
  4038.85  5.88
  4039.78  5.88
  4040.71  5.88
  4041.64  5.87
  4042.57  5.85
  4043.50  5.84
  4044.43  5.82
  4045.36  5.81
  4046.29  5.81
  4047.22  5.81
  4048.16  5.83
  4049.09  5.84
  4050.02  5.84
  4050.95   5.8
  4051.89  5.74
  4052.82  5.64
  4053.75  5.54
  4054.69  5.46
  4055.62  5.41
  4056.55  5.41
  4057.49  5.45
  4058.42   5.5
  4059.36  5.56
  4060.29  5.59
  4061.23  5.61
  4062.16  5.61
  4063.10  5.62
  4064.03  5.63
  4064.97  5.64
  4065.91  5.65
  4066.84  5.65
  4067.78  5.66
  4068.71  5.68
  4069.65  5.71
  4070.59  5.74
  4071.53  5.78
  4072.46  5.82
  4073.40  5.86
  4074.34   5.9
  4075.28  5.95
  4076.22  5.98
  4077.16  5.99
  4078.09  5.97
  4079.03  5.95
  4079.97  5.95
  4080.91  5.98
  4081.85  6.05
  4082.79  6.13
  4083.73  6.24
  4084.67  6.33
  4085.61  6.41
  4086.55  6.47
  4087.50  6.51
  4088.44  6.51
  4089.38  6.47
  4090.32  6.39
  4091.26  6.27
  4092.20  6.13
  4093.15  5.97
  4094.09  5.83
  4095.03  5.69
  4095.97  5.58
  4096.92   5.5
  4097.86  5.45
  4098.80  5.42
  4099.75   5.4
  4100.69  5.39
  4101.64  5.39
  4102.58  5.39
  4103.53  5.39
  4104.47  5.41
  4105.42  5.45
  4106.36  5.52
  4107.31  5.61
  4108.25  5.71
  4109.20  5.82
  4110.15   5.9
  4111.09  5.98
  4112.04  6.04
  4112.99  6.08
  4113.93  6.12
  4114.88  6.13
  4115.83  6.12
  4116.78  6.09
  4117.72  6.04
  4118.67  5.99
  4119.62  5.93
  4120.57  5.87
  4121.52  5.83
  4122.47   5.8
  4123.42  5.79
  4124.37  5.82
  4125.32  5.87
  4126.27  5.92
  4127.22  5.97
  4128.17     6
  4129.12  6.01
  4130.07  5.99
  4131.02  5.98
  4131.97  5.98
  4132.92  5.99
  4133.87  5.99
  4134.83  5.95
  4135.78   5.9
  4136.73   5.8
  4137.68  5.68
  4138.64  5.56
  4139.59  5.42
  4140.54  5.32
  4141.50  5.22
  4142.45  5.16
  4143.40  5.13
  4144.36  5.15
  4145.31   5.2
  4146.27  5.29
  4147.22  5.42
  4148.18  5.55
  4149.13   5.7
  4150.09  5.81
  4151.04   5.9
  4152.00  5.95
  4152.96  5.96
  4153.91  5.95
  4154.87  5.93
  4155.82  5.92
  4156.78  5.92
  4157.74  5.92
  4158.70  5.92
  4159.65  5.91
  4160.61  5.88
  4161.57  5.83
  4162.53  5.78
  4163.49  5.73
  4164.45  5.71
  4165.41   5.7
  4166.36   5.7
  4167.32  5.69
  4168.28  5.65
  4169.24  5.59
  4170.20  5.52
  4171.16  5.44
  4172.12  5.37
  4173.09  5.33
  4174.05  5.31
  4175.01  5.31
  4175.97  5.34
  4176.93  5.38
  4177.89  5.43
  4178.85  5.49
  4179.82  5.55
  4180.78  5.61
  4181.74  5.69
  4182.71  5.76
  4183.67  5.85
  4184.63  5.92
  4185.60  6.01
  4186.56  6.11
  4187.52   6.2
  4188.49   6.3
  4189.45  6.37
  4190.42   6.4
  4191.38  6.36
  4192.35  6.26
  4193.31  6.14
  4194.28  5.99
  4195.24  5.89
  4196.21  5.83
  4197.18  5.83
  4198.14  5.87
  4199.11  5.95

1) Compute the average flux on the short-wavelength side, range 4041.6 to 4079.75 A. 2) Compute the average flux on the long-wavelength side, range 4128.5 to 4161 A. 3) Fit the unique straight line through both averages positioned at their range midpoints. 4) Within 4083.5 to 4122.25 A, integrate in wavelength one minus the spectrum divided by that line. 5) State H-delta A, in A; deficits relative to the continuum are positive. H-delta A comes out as -1.15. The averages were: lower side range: 5.73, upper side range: 5.72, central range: 5.89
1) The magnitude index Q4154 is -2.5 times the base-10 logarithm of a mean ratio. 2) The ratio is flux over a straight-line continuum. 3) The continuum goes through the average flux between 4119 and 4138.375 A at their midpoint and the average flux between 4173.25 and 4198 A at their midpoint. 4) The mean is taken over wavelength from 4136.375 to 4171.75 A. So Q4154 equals 0.04 mag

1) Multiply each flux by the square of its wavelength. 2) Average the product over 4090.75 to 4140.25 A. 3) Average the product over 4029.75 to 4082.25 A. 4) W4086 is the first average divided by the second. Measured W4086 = 1.0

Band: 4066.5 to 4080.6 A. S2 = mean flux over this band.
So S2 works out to 5.84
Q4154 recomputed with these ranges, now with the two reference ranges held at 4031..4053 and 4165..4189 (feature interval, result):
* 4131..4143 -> 0.01 mag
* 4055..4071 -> 0.04 mag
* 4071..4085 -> -0.04 mag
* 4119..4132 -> -0.03 mag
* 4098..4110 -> 0.05 mag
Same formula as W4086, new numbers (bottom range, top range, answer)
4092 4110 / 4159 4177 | 1.04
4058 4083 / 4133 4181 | 1.01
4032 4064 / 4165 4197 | 1.07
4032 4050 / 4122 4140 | 1.05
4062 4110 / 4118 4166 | 1.01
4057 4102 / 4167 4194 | 1.03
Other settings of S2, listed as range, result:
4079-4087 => 6.18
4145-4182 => 5.65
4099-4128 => 5.79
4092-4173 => 5.73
